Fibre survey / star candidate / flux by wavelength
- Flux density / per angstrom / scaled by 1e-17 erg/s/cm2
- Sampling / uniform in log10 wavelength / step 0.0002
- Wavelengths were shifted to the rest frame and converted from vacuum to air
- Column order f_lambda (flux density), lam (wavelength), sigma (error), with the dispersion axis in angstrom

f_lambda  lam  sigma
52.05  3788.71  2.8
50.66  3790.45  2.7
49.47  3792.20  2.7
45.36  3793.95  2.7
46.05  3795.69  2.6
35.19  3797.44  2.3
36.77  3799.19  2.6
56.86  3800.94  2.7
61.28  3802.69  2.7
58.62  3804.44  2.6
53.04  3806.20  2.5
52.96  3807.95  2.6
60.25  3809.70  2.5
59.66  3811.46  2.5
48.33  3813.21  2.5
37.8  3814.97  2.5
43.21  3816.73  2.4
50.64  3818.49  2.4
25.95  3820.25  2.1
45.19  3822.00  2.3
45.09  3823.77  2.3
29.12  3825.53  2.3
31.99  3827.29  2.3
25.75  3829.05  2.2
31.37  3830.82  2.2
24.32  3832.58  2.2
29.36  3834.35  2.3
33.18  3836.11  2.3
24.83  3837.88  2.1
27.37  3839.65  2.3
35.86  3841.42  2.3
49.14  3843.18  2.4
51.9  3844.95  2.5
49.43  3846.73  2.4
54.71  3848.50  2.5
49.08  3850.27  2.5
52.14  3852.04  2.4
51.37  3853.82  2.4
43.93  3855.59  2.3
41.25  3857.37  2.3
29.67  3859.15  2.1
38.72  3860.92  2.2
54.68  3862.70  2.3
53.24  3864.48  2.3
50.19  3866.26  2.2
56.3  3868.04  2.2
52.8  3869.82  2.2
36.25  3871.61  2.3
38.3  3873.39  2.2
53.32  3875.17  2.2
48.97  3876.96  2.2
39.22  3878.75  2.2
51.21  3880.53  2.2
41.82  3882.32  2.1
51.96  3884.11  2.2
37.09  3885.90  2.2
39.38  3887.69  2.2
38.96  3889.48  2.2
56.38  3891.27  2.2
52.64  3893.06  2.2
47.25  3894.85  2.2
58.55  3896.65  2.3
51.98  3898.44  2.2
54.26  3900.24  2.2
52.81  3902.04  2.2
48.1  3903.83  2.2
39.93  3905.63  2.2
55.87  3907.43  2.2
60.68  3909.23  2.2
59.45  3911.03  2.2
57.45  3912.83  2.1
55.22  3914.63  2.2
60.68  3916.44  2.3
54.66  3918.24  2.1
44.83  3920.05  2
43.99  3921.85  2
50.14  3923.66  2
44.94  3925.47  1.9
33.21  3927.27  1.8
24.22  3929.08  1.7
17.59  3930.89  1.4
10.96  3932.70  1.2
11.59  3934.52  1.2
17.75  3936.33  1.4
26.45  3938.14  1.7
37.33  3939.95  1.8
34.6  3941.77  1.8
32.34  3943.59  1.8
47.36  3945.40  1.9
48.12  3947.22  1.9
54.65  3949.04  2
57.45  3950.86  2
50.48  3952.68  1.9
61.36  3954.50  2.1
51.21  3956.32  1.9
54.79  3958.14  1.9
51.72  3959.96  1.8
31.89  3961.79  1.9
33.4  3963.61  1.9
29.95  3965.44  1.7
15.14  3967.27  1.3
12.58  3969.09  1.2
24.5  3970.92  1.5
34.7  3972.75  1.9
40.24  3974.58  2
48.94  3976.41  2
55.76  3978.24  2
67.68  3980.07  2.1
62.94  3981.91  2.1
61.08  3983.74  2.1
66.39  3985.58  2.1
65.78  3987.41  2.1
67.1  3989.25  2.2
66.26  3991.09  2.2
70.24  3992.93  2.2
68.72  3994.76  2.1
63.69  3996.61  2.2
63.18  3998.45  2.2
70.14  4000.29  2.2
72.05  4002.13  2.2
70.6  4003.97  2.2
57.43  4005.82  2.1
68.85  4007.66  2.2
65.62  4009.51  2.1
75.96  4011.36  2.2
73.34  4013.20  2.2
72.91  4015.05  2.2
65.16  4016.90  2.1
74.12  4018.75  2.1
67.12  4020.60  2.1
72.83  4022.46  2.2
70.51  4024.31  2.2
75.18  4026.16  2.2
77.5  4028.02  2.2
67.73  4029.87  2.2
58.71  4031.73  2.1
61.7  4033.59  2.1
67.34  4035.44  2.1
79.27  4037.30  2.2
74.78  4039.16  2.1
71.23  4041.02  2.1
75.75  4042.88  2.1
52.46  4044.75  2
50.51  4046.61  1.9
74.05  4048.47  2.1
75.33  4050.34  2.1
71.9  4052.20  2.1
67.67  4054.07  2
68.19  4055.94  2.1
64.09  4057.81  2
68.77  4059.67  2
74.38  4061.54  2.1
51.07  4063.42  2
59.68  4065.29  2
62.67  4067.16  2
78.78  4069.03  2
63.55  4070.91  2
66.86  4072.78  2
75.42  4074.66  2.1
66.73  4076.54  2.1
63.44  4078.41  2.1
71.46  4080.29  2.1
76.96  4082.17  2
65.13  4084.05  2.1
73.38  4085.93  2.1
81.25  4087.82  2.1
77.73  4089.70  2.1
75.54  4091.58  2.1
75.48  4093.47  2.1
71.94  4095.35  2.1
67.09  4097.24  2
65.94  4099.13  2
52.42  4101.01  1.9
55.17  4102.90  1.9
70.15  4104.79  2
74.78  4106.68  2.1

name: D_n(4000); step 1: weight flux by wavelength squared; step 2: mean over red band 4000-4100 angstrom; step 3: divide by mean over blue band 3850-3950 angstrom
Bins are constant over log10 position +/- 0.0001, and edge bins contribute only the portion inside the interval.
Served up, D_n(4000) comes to 1.7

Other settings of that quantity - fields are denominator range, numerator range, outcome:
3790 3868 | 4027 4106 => 1.76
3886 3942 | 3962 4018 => 1.37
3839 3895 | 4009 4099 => 1.66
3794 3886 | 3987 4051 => 1.71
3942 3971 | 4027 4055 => 1.73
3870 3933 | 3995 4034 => 1.57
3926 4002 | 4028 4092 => 1.59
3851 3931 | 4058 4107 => 1.59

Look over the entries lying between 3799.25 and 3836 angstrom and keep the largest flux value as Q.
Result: 61.28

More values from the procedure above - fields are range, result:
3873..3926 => 60.68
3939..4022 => 75.96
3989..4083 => 79.27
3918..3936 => 54.66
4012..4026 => 74.12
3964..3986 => 67.68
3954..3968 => 61.36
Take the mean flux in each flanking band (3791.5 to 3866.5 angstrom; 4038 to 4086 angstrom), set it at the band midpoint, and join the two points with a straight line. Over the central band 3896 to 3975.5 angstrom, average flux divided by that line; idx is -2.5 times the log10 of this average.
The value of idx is 0.28 mag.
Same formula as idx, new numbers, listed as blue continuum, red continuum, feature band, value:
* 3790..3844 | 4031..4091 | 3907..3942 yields 0.31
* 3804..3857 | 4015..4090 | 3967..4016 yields 0.05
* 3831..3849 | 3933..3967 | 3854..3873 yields -0.20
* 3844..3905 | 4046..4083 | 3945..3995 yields 0.16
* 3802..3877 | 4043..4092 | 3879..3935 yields 0.12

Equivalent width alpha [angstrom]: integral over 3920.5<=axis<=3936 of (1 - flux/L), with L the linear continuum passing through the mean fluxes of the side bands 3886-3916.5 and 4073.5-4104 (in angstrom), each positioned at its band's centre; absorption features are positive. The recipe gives 7.0 angstrom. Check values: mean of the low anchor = 51.7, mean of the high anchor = 69.7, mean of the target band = 29.6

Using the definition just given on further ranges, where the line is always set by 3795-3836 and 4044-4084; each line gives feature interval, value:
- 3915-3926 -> 0.5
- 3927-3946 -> 9.9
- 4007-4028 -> -3.0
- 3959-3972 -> 6.5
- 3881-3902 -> 0.7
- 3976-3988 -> -0.5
